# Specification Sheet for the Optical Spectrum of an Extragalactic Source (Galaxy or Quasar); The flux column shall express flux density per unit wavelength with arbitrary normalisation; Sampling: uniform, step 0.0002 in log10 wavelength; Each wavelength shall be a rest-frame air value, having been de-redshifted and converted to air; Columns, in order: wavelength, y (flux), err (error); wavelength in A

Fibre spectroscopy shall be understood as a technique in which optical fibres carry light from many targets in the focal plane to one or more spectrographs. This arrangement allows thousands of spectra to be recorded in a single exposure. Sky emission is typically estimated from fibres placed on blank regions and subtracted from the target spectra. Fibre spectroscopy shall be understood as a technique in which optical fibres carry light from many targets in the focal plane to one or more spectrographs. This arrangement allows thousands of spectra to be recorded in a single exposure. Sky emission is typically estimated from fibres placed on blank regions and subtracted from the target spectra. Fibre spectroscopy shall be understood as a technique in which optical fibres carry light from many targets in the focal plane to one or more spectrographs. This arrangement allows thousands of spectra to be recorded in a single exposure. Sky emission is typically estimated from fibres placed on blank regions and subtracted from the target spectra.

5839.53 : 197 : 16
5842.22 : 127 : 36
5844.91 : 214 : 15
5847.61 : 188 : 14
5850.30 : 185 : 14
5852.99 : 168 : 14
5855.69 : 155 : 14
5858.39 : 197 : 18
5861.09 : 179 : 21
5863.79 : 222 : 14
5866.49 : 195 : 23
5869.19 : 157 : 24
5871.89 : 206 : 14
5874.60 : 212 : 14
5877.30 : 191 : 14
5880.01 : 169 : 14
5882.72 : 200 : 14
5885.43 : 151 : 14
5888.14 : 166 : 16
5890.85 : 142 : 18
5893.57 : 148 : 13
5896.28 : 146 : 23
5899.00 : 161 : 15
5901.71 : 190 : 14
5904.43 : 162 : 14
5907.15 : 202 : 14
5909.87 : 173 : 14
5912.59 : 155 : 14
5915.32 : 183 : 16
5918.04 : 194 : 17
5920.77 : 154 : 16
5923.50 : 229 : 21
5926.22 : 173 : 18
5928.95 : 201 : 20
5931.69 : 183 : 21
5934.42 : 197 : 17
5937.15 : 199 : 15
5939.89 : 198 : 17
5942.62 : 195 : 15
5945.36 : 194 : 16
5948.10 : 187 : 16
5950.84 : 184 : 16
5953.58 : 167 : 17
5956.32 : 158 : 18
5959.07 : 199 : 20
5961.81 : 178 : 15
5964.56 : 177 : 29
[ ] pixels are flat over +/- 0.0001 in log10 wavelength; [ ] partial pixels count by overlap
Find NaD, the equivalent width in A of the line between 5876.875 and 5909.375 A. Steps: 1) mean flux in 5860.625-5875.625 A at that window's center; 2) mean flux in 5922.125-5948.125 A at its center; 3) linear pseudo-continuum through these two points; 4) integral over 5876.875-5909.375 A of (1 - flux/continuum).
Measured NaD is 4.5 A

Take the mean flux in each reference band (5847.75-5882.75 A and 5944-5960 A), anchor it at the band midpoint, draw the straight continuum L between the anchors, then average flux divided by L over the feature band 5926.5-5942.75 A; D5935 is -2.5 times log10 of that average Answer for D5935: -0.068 mag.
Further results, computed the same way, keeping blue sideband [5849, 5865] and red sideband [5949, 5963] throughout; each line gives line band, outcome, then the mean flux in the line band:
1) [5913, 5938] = -0.055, 189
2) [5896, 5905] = 0.086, 167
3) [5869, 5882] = -0.044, 190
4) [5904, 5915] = 0.035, 175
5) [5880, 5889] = 0.062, 172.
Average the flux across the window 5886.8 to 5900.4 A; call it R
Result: 153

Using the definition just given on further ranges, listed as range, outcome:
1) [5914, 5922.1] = 177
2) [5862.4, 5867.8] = 208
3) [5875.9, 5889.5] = 176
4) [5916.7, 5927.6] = 188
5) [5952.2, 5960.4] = 174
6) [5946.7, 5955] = 179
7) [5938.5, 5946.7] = 196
